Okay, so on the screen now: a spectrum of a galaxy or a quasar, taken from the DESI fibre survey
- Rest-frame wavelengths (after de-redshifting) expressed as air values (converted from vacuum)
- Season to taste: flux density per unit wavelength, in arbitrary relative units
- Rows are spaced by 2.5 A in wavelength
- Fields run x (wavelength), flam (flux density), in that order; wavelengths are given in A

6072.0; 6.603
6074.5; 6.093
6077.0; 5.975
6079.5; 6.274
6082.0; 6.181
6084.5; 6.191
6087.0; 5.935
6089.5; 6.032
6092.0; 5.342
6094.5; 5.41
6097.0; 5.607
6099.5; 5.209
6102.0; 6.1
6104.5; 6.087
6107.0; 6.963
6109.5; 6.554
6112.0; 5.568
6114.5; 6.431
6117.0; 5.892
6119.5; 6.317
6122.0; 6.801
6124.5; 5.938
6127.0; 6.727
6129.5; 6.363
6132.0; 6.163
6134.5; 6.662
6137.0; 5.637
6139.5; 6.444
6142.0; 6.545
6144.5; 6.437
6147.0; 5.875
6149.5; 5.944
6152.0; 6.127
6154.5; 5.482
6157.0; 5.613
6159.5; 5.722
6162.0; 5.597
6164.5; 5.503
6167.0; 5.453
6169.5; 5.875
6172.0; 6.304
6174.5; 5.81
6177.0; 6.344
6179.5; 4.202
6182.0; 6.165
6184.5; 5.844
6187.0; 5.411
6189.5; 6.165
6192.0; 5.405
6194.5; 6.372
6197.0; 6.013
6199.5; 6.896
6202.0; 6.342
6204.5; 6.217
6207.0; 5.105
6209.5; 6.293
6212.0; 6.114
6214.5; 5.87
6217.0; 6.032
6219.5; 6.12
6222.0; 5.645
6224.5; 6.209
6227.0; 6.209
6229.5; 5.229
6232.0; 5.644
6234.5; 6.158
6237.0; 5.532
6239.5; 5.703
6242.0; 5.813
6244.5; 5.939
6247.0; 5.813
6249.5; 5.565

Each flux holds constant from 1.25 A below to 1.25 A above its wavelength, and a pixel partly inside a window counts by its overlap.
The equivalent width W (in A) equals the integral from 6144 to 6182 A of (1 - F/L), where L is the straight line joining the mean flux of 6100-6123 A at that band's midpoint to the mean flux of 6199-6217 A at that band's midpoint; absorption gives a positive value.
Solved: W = 2.5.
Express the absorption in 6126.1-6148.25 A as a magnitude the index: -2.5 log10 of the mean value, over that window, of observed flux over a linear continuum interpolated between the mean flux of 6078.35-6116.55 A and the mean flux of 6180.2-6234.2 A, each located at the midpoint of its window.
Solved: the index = -0.06 mag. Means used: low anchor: 5.99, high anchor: 5.95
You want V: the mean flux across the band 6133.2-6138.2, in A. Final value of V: 6.15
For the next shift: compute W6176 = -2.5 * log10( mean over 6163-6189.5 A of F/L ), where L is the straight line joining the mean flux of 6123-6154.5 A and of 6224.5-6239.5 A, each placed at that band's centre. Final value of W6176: 0.06 mag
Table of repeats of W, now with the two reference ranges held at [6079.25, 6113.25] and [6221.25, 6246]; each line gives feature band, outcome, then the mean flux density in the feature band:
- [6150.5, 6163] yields 0.37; 5.72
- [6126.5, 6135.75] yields -0.85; 6.46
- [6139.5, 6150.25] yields -0.62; 6.24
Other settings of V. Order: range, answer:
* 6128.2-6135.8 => 6.39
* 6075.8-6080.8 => 6.13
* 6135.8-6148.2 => 6.19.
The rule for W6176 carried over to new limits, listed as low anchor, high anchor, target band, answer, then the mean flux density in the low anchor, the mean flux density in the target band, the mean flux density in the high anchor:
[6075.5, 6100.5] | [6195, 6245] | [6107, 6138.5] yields -0.08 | 5.82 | 6.28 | 5.96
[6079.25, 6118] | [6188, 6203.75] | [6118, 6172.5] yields 0.00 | 5.98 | 6.07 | 6.19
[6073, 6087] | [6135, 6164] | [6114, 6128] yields -0.05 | 6.13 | 6.34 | 5.95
